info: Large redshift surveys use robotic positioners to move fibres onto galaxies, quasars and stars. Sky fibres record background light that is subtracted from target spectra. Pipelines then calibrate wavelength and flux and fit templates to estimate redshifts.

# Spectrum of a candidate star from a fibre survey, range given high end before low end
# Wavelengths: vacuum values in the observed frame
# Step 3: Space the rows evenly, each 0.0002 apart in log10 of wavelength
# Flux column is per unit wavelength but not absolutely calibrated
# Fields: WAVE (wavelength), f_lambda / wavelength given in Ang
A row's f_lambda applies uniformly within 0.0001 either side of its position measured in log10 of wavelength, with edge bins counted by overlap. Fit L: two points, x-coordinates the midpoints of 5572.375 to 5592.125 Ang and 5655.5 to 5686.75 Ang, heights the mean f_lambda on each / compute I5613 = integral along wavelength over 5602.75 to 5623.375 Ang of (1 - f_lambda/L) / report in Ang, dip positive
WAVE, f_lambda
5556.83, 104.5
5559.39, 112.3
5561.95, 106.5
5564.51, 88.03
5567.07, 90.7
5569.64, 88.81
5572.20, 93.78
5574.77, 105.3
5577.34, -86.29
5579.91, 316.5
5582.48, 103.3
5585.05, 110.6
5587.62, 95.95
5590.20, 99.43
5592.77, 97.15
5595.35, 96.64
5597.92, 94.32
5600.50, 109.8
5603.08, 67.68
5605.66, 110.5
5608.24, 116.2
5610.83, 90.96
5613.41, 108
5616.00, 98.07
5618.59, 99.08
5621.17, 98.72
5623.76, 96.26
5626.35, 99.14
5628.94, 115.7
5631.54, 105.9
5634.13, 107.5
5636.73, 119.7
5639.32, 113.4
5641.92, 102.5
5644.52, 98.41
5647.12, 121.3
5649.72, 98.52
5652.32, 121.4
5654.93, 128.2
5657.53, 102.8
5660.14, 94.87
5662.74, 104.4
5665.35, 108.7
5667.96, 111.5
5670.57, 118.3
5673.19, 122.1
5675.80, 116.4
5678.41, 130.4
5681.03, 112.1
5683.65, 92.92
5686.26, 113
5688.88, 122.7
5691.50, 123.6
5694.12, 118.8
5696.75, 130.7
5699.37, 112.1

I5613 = 1.4 Ang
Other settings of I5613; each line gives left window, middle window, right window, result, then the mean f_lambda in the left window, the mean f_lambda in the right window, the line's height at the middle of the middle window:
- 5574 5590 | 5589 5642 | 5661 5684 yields 3.5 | 107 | 113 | 109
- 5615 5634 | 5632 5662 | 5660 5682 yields -0.5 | 102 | 114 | 108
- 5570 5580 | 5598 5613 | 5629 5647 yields -0.7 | 80.6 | 109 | 94.5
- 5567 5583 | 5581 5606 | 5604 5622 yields 0.7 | 102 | 102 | 102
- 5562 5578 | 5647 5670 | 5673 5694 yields -0.7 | 72.5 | 117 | 107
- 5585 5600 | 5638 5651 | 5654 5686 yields 0.1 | 98.6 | 112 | 107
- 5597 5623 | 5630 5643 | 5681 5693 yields -0.7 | 99.3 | 113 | 104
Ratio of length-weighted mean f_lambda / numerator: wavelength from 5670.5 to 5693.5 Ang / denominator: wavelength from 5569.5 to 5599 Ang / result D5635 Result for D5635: 1.15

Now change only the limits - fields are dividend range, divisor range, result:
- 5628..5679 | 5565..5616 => 1.12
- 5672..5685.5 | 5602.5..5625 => 1.15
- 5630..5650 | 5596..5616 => 1.10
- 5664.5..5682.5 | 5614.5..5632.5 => 1.15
